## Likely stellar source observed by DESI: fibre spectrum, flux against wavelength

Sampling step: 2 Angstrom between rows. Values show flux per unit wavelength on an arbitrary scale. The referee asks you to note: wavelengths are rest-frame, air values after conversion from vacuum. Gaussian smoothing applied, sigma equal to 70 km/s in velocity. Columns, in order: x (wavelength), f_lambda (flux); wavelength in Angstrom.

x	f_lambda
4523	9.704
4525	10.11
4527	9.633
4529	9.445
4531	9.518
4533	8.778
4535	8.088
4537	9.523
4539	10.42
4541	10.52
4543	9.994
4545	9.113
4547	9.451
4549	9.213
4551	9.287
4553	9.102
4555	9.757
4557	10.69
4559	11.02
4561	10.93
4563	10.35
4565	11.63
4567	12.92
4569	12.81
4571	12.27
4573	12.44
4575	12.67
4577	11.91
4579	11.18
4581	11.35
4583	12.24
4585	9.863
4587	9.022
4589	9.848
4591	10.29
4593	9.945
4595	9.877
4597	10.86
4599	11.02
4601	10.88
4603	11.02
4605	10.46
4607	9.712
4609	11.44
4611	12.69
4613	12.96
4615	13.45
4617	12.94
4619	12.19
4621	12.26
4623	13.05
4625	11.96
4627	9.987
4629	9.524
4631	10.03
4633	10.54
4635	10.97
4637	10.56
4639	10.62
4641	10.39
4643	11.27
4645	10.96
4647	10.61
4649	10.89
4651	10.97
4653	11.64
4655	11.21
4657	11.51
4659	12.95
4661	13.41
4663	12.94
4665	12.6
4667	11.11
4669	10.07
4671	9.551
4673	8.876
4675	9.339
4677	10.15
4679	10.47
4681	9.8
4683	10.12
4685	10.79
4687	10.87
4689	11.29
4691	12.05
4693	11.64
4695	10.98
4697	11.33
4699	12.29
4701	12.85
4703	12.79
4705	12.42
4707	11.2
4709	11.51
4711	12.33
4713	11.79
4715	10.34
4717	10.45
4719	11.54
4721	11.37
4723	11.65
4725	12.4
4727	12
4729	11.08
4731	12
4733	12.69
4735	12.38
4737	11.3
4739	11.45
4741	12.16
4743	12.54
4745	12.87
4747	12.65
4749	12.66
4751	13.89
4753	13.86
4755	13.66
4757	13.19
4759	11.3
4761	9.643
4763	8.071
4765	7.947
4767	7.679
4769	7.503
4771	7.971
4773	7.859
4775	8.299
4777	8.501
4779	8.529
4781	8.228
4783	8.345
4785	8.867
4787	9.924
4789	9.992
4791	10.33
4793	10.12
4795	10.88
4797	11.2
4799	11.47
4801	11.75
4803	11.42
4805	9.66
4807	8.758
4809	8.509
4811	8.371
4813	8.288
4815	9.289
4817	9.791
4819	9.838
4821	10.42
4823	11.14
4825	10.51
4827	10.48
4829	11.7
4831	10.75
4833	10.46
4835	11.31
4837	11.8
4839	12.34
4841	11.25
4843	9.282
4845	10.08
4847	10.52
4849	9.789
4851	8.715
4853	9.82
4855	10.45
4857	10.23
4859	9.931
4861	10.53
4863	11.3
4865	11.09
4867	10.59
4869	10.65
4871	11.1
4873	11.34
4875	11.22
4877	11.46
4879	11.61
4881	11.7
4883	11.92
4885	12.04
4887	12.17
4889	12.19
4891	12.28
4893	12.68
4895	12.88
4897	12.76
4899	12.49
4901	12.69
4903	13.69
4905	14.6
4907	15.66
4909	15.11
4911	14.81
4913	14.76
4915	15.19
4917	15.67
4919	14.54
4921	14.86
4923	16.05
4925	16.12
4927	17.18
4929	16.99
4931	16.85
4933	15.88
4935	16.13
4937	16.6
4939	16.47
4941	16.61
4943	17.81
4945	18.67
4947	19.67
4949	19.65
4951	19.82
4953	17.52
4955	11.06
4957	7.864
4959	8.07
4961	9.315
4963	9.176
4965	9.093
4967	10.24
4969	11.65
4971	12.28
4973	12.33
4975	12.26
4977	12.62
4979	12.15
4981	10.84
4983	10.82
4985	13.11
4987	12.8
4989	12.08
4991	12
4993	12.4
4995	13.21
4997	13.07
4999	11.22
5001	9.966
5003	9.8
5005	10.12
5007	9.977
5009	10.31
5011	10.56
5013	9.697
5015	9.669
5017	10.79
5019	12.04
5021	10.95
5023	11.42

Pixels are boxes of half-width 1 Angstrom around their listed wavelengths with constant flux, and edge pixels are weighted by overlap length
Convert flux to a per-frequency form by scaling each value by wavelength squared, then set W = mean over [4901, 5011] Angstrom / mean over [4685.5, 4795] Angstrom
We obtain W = 1.4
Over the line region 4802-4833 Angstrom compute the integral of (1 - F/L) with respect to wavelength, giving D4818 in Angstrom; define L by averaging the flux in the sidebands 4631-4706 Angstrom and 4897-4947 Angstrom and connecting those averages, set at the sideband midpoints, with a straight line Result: 8.67 Angstrom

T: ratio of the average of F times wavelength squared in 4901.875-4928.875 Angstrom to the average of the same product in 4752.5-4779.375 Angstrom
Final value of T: 1.7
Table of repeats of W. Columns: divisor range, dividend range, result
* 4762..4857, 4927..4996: 1.49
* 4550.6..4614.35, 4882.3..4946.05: 1.55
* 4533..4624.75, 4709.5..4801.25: 1.06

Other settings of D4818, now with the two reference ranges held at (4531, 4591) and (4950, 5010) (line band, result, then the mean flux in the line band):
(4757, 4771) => 2.6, 8.96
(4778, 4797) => 2.6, 9.56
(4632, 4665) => -1.9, 11.4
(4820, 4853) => 1.7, 10.6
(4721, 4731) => -0.7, 11.8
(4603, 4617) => -1.5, 11.8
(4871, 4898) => -1.5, 12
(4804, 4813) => 1.9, 8.76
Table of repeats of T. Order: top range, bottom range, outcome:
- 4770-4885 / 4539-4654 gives 1.03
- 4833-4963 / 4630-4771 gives 1.27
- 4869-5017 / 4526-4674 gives 1.39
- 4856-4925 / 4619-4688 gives 1.29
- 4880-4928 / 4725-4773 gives 1.32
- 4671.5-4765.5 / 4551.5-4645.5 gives 1.09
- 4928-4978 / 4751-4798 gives 1.57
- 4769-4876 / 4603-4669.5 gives 0.95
